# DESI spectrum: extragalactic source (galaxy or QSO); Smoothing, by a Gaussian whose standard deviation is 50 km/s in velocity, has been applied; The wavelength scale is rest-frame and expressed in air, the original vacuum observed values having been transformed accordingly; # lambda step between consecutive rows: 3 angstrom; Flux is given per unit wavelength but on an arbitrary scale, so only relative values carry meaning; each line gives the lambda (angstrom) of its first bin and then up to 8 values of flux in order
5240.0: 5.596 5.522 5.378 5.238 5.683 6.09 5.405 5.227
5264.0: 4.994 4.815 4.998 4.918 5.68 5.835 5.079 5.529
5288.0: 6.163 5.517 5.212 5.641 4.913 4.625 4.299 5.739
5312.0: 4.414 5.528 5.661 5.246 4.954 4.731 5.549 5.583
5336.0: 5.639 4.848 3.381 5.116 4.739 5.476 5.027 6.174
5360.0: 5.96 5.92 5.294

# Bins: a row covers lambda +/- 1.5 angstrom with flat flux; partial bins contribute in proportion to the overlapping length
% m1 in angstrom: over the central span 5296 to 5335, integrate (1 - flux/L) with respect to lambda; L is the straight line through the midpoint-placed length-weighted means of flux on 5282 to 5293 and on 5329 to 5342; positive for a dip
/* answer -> 1.5 angstrom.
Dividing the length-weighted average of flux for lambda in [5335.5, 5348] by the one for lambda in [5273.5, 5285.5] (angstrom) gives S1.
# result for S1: 0.9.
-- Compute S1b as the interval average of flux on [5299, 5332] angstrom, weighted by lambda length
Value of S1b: 5.07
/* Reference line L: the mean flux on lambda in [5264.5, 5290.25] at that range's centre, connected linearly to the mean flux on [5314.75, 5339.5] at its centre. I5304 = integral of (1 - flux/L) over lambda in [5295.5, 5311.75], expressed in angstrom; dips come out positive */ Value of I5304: 1.0 angstrom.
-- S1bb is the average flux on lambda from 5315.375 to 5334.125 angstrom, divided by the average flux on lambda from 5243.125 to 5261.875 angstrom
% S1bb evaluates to 0.96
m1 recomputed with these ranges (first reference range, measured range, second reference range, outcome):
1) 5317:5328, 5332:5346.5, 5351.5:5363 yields 1.4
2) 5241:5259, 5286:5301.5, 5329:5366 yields -0.2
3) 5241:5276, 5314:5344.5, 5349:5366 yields 2.4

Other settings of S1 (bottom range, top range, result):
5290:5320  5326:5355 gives 0.97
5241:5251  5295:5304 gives 0.94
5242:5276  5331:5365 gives 0.99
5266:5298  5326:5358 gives 0.94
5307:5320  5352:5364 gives 1.09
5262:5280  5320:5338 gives 1.02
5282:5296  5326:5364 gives 0.94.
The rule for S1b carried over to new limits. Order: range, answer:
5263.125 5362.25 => 5.22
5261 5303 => 5.3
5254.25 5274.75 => 5.18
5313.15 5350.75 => 5.09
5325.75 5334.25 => 5.3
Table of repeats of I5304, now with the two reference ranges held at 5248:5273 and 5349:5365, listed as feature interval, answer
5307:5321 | 0.53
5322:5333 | 0.79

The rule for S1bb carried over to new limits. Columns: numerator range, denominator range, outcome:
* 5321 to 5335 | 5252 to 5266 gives 0.96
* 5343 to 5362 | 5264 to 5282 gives 1.03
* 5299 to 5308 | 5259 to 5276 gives 0.92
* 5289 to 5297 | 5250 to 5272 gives 1.03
